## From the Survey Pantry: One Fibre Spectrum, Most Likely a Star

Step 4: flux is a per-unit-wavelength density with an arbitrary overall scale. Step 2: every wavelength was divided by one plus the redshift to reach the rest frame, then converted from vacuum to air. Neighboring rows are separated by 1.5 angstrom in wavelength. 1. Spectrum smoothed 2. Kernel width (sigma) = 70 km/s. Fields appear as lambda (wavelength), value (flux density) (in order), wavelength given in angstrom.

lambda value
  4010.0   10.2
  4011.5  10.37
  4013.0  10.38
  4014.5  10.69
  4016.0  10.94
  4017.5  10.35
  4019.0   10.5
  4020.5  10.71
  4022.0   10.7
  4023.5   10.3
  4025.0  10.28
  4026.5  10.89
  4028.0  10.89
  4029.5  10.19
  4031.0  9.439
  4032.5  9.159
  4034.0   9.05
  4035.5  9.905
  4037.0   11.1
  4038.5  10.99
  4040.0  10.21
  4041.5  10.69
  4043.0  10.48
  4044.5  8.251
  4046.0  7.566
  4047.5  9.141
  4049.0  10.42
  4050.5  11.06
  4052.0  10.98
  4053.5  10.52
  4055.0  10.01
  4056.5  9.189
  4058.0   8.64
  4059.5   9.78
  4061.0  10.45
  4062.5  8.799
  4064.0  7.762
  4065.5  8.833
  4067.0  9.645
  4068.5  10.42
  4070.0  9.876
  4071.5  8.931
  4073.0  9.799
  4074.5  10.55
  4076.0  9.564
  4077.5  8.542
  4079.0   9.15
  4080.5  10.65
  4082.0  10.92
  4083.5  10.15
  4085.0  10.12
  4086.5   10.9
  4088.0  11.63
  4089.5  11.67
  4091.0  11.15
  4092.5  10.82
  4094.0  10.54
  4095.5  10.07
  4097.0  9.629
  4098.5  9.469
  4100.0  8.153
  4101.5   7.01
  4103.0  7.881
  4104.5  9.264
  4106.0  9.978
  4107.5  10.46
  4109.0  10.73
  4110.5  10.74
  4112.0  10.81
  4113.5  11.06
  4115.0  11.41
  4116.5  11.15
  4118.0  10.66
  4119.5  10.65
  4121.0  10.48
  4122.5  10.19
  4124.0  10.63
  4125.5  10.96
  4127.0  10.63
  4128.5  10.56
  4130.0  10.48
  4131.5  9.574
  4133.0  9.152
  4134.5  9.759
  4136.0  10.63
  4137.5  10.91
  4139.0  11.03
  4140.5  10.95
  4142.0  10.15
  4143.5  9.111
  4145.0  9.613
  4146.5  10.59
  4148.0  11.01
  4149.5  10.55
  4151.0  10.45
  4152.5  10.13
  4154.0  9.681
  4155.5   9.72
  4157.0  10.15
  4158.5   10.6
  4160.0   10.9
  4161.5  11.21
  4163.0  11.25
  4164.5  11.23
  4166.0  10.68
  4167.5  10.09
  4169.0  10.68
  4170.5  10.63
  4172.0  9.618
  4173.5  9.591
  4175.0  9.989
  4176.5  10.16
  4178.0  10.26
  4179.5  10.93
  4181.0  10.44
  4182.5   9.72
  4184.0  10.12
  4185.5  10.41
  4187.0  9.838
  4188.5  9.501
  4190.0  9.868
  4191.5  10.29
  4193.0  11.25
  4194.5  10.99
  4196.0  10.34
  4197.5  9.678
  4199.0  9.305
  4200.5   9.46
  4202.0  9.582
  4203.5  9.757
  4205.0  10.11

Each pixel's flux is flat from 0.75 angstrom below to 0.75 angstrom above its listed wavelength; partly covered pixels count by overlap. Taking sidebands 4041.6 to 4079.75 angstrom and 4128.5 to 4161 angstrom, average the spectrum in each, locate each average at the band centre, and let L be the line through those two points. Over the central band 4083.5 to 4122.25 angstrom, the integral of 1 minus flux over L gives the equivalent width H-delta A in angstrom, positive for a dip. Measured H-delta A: -1.4 angstrom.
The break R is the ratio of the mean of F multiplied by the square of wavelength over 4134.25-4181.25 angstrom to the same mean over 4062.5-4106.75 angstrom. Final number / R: 1.11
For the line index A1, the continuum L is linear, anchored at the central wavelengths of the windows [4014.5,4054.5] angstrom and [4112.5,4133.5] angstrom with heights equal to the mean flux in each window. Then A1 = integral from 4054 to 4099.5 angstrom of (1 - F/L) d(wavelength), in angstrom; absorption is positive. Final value 2.0 angstrom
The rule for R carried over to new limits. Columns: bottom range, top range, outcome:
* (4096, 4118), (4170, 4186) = 1.06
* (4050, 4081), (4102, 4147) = 1.10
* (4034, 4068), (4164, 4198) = 1.12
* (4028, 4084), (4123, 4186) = 1.11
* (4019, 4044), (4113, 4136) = 1.07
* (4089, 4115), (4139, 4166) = 1.07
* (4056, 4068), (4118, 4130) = 1.19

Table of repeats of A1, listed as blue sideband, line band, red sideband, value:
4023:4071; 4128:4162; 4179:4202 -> -0.9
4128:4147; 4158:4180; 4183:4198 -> -0.7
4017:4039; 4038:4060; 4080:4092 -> 1.4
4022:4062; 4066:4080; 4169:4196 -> 0.6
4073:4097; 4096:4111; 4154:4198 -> 1.5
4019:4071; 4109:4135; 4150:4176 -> -0.8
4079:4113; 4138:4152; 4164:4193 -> -0.3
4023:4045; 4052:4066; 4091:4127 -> 1.0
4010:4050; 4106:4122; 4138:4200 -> -0.8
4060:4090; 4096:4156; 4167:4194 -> -0.6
